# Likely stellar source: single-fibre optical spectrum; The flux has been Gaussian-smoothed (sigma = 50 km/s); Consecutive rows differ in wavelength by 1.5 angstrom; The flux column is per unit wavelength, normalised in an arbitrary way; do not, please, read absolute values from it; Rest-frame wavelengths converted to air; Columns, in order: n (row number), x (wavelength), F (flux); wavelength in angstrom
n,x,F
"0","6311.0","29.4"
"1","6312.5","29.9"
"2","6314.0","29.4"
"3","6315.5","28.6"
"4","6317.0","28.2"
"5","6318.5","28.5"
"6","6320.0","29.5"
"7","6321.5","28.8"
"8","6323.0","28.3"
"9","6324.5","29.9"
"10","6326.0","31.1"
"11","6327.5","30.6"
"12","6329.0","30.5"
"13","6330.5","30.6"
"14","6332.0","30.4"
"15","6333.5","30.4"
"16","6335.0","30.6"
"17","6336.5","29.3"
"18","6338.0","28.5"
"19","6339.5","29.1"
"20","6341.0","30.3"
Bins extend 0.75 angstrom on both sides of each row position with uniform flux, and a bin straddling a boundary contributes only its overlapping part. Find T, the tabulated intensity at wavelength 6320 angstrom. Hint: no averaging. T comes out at 29.5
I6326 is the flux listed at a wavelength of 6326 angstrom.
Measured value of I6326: 31.1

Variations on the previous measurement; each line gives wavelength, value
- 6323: 28.3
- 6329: 30.5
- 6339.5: 29.1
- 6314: 29.4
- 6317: 28.2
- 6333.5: 30.4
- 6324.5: 29.9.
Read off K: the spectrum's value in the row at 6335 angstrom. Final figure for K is 30.6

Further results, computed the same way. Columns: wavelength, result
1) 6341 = 30.3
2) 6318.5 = 28.5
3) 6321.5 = 28.8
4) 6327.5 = 30.6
